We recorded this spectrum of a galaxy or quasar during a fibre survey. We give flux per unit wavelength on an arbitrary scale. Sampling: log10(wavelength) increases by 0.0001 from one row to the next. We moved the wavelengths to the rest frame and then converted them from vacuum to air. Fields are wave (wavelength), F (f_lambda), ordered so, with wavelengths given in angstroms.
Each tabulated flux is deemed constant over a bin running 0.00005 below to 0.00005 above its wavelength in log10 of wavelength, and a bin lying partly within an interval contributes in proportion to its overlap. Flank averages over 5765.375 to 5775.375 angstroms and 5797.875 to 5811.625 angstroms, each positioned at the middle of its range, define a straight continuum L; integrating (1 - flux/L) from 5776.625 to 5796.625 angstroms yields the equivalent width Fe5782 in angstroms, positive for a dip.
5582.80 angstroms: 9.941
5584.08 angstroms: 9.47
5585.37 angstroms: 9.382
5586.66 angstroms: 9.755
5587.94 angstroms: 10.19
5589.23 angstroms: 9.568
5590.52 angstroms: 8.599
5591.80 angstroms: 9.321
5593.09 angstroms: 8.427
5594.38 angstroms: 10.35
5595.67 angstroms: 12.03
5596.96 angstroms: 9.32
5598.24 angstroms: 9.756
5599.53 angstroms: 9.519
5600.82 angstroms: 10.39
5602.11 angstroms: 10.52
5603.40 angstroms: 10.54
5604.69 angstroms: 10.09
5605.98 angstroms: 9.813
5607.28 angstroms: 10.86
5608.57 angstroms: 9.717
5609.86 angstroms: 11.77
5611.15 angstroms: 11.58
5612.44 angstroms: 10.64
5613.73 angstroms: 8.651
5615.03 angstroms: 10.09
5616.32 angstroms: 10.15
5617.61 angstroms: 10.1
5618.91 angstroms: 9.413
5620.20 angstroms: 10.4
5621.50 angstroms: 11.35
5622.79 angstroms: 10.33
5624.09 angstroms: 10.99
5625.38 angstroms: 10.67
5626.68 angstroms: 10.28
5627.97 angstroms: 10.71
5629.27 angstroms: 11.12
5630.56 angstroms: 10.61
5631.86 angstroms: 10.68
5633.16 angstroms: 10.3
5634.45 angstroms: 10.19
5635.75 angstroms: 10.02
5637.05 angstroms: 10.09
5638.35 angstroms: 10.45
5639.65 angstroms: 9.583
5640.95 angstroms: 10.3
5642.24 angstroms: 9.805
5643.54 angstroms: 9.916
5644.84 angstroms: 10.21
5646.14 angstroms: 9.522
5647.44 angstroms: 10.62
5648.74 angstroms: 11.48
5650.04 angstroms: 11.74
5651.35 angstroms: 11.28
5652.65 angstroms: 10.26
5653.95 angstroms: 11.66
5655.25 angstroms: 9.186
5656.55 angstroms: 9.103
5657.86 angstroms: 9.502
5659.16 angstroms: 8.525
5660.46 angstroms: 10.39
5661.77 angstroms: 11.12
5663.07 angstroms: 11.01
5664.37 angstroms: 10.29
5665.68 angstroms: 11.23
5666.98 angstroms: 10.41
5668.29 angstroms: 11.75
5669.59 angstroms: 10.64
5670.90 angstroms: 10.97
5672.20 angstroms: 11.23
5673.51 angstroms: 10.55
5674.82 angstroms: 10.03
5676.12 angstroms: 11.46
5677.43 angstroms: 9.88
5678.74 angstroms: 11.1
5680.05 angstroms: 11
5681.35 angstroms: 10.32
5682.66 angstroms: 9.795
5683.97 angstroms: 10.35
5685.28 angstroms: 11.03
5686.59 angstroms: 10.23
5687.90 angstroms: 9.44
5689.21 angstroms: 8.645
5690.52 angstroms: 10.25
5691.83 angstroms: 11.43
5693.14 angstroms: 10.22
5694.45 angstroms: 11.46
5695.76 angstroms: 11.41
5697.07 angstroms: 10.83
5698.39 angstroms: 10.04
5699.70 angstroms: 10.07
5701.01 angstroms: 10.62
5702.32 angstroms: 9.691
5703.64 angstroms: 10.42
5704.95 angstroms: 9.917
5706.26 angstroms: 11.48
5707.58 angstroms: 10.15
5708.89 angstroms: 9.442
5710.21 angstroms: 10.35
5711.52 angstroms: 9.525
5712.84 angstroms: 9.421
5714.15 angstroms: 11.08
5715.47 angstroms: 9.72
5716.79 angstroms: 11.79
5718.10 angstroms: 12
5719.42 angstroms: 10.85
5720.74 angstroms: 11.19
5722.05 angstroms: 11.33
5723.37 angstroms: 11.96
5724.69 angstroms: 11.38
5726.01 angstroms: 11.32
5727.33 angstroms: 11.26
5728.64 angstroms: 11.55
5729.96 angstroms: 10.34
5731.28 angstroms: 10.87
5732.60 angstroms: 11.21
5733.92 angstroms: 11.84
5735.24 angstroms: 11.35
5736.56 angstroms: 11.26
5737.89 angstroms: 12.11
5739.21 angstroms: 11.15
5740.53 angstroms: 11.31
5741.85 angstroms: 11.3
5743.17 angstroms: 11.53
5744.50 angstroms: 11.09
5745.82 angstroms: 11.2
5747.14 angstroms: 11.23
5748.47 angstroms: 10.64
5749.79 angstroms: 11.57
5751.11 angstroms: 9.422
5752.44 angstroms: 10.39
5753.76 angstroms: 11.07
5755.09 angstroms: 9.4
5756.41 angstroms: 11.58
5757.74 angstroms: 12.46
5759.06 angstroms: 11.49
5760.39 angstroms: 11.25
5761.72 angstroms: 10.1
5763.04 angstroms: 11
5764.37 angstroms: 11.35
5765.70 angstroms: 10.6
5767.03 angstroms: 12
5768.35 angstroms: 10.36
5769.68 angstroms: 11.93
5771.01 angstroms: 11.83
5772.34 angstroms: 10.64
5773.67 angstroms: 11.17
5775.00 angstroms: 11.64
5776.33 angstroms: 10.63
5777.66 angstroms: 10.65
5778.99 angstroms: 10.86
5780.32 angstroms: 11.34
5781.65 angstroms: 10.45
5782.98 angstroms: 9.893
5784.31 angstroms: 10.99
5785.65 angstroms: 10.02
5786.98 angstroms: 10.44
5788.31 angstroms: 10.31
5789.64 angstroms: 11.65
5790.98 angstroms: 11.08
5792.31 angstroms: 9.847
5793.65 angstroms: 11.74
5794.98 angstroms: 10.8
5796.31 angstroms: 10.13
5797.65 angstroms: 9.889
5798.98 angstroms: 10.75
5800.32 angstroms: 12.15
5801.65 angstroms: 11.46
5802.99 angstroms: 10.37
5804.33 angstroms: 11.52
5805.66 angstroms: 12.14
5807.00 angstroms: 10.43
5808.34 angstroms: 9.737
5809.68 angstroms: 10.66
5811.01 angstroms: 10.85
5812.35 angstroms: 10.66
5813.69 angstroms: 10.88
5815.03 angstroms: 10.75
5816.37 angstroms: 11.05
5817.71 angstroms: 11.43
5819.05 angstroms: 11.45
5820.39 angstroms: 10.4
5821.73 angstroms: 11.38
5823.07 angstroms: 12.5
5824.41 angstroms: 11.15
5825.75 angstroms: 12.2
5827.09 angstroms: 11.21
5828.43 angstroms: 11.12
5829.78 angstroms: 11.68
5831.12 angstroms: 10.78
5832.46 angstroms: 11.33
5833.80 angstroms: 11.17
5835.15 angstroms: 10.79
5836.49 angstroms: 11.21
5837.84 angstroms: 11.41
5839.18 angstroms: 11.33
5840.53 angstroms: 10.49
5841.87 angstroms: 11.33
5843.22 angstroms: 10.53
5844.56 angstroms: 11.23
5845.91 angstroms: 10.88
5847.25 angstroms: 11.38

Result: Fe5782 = 0.8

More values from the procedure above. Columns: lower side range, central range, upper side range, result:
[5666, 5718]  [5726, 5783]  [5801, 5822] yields -1.98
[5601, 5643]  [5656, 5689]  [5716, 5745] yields 1.20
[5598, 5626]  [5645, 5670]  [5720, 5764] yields 0.29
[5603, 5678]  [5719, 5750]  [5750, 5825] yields -1.53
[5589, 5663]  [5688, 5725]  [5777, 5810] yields -0.25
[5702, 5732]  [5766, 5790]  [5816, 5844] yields 0.21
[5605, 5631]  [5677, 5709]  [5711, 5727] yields 1.34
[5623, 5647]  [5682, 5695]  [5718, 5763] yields 0.56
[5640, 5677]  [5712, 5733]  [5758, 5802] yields -0.66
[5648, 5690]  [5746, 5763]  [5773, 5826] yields -0.19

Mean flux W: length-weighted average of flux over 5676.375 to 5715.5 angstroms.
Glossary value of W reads 10.3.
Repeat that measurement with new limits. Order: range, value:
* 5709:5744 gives 11.1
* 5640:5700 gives 10.5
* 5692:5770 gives 10.9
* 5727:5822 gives 11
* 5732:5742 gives 11.4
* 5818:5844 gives 11.2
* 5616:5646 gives 10.3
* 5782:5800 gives 10.6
